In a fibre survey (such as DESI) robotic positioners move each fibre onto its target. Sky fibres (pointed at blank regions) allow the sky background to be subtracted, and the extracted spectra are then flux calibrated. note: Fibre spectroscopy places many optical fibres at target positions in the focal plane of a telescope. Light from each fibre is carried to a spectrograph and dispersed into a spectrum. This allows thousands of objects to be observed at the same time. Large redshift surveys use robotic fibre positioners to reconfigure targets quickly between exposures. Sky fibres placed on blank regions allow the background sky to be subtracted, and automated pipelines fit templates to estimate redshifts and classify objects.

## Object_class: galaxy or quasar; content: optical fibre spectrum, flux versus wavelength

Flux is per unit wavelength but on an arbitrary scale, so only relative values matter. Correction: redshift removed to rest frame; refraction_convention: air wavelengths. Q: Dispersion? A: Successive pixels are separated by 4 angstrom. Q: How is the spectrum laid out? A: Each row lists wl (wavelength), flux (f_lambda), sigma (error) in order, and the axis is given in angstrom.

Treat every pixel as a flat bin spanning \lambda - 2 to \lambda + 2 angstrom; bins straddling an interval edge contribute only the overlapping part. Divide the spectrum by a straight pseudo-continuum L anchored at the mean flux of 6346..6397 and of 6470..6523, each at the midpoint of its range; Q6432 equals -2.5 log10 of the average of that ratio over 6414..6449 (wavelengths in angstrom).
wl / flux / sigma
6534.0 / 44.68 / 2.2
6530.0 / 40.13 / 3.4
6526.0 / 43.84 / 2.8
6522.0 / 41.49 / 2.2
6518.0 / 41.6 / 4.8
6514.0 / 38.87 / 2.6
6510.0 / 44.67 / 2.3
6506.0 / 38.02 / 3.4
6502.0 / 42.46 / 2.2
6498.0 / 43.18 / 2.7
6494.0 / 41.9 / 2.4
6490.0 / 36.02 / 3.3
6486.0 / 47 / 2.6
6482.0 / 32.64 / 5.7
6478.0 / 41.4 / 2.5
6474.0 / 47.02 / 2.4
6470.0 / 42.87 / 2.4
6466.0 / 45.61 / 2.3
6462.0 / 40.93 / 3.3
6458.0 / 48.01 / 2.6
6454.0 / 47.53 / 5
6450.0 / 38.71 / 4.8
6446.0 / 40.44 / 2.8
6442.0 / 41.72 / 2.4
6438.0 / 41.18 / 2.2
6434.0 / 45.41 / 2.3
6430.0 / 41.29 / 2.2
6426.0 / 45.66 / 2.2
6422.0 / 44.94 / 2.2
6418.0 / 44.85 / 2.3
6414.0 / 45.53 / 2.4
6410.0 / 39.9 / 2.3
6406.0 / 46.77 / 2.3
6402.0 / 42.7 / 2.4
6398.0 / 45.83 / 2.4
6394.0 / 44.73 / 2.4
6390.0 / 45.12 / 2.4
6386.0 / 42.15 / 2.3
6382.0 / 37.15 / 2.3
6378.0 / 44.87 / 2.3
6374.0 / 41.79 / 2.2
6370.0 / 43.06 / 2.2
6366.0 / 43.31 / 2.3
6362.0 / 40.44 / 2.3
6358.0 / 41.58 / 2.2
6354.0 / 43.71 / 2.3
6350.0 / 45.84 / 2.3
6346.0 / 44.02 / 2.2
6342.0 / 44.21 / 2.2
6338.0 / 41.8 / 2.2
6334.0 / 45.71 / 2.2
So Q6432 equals -0.03 mag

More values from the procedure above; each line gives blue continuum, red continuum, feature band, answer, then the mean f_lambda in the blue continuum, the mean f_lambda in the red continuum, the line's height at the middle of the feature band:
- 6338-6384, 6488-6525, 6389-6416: -0.05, 42.7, 41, 42.2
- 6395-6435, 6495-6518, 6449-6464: -0.03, 44.3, 41.5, 43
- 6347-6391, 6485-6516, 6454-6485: -0.04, 42.6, 41.3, 41.6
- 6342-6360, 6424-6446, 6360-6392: 0.03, 43.8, 42.8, 43.5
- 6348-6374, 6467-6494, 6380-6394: 0.02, 42.9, 41.4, 42.6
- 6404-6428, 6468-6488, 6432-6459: 0.01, 44.6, 42.2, 43.5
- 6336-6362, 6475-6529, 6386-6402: -0.05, 43.3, 41.1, 42.6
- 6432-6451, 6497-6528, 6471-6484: 0.03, 41.6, 41.7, 41.7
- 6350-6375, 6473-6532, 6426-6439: -0.03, 42.6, 41.3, 41.9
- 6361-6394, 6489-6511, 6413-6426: -0.08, 42.4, 41.1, 42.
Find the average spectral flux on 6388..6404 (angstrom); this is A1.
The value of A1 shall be 44.6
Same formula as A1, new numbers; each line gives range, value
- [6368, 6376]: 42.4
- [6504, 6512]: 41.3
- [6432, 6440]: 43.3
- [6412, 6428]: 45.2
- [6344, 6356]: 44.5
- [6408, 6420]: 43.4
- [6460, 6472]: 43.1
